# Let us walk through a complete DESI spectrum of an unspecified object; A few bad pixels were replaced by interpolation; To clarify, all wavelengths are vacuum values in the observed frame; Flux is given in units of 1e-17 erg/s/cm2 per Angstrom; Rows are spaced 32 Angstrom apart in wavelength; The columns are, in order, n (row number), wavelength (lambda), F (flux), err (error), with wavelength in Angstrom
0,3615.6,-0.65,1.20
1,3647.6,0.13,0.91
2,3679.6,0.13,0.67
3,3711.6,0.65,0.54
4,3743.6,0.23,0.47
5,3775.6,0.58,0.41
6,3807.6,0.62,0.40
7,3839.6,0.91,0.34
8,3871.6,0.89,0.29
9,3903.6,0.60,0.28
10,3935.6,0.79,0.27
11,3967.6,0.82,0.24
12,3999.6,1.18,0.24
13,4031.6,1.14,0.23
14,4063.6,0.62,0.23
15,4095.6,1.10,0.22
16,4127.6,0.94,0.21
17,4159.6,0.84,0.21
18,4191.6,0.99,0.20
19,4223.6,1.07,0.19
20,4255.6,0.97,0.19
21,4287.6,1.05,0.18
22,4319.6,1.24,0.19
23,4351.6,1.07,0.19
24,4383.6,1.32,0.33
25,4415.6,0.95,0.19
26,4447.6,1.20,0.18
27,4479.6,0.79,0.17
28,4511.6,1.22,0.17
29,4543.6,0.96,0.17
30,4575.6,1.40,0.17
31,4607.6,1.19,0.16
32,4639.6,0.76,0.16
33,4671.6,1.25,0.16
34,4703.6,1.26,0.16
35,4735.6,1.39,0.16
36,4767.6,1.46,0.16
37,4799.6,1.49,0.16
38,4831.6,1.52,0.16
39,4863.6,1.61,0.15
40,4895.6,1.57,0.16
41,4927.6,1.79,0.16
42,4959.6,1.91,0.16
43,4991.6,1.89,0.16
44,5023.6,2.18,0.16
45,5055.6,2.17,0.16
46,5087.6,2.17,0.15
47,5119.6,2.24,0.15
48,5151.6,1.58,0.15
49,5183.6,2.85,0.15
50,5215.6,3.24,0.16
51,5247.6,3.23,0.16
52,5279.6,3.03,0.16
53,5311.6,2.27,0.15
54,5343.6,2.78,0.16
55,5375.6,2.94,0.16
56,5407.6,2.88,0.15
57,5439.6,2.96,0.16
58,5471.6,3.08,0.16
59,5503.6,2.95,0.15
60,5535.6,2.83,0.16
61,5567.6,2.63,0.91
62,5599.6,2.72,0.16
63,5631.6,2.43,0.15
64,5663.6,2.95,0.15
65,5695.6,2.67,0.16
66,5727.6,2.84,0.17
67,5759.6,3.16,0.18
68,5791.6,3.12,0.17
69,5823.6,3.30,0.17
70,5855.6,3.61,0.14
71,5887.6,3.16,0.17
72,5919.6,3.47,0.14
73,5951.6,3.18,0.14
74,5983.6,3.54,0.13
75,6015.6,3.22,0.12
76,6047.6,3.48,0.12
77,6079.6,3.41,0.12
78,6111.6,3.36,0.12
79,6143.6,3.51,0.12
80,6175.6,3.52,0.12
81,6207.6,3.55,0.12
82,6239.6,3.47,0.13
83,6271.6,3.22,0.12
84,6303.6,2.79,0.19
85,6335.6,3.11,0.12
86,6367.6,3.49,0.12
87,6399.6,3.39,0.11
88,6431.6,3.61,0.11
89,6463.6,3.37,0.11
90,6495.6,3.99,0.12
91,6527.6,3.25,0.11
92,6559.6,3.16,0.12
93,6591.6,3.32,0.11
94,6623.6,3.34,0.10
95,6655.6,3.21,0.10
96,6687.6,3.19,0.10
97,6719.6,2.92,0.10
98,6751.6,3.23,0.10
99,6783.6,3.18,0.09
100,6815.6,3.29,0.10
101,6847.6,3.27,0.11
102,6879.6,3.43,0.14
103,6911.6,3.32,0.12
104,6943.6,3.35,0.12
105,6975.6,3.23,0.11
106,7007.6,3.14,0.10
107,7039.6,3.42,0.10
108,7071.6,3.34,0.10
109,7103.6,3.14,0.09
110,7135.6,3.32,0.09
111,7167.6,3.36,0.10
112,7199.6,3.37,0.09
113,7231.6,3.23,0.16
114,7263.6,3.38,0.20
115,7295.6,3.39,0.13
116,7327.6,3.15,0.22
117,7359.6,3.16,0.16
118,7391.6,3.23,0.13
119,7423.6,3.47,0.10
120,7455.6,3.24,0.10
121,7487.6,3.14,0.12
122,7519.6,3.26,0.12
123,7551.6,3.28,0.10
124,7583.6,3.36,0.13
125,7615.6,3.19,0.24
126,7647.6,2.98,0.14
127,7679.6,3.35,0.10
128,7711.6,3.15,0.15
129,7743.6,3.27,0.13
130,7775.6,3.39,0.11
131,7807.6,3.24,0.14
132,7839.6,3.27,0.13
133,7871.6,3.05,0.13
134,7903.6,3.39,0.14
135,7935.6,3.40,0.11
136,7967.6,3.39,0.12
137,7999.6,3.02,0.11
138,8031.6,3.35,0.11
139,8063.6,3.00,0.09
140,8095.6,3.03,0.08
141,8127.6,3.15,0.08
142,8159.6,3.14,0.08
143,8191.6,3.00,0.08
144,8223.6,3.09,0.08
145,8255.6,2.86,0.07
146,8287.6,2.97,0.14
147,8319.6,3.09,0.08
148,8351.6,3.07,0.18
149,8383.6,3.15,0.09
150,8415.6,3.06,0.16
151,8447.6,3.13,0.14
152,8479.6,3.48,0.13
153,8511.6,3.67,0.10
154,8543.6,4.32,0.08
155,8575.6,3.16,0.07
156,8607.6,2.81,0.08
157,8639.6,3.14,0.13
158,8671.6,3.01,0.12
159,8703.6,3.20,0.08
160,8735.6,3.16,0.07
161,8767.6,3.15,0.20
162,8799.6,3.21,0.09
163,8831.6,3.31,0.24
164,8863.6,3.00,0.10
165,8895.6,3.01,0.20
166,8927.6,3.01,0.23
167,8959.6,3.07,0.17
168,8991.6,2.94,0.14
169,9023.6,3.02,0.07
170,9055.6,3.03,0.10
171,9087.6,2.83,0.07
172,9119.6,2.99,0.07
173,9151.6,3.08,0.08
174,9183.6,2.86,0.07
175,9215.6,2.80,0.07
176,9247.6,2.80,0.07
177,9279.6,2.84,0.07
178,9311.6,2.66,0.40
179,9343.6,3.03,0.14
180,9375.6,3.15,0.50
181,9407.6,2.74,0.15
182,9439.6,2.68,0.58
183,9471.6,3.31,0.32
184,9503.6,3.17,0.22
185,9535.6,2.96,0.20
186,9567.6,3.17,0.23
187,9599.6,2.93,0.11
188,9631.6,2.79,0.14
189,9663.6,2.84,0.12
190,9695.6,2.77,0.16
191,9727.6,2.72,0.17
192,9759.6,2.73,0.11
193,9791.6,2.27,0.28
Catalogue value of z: 0.297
